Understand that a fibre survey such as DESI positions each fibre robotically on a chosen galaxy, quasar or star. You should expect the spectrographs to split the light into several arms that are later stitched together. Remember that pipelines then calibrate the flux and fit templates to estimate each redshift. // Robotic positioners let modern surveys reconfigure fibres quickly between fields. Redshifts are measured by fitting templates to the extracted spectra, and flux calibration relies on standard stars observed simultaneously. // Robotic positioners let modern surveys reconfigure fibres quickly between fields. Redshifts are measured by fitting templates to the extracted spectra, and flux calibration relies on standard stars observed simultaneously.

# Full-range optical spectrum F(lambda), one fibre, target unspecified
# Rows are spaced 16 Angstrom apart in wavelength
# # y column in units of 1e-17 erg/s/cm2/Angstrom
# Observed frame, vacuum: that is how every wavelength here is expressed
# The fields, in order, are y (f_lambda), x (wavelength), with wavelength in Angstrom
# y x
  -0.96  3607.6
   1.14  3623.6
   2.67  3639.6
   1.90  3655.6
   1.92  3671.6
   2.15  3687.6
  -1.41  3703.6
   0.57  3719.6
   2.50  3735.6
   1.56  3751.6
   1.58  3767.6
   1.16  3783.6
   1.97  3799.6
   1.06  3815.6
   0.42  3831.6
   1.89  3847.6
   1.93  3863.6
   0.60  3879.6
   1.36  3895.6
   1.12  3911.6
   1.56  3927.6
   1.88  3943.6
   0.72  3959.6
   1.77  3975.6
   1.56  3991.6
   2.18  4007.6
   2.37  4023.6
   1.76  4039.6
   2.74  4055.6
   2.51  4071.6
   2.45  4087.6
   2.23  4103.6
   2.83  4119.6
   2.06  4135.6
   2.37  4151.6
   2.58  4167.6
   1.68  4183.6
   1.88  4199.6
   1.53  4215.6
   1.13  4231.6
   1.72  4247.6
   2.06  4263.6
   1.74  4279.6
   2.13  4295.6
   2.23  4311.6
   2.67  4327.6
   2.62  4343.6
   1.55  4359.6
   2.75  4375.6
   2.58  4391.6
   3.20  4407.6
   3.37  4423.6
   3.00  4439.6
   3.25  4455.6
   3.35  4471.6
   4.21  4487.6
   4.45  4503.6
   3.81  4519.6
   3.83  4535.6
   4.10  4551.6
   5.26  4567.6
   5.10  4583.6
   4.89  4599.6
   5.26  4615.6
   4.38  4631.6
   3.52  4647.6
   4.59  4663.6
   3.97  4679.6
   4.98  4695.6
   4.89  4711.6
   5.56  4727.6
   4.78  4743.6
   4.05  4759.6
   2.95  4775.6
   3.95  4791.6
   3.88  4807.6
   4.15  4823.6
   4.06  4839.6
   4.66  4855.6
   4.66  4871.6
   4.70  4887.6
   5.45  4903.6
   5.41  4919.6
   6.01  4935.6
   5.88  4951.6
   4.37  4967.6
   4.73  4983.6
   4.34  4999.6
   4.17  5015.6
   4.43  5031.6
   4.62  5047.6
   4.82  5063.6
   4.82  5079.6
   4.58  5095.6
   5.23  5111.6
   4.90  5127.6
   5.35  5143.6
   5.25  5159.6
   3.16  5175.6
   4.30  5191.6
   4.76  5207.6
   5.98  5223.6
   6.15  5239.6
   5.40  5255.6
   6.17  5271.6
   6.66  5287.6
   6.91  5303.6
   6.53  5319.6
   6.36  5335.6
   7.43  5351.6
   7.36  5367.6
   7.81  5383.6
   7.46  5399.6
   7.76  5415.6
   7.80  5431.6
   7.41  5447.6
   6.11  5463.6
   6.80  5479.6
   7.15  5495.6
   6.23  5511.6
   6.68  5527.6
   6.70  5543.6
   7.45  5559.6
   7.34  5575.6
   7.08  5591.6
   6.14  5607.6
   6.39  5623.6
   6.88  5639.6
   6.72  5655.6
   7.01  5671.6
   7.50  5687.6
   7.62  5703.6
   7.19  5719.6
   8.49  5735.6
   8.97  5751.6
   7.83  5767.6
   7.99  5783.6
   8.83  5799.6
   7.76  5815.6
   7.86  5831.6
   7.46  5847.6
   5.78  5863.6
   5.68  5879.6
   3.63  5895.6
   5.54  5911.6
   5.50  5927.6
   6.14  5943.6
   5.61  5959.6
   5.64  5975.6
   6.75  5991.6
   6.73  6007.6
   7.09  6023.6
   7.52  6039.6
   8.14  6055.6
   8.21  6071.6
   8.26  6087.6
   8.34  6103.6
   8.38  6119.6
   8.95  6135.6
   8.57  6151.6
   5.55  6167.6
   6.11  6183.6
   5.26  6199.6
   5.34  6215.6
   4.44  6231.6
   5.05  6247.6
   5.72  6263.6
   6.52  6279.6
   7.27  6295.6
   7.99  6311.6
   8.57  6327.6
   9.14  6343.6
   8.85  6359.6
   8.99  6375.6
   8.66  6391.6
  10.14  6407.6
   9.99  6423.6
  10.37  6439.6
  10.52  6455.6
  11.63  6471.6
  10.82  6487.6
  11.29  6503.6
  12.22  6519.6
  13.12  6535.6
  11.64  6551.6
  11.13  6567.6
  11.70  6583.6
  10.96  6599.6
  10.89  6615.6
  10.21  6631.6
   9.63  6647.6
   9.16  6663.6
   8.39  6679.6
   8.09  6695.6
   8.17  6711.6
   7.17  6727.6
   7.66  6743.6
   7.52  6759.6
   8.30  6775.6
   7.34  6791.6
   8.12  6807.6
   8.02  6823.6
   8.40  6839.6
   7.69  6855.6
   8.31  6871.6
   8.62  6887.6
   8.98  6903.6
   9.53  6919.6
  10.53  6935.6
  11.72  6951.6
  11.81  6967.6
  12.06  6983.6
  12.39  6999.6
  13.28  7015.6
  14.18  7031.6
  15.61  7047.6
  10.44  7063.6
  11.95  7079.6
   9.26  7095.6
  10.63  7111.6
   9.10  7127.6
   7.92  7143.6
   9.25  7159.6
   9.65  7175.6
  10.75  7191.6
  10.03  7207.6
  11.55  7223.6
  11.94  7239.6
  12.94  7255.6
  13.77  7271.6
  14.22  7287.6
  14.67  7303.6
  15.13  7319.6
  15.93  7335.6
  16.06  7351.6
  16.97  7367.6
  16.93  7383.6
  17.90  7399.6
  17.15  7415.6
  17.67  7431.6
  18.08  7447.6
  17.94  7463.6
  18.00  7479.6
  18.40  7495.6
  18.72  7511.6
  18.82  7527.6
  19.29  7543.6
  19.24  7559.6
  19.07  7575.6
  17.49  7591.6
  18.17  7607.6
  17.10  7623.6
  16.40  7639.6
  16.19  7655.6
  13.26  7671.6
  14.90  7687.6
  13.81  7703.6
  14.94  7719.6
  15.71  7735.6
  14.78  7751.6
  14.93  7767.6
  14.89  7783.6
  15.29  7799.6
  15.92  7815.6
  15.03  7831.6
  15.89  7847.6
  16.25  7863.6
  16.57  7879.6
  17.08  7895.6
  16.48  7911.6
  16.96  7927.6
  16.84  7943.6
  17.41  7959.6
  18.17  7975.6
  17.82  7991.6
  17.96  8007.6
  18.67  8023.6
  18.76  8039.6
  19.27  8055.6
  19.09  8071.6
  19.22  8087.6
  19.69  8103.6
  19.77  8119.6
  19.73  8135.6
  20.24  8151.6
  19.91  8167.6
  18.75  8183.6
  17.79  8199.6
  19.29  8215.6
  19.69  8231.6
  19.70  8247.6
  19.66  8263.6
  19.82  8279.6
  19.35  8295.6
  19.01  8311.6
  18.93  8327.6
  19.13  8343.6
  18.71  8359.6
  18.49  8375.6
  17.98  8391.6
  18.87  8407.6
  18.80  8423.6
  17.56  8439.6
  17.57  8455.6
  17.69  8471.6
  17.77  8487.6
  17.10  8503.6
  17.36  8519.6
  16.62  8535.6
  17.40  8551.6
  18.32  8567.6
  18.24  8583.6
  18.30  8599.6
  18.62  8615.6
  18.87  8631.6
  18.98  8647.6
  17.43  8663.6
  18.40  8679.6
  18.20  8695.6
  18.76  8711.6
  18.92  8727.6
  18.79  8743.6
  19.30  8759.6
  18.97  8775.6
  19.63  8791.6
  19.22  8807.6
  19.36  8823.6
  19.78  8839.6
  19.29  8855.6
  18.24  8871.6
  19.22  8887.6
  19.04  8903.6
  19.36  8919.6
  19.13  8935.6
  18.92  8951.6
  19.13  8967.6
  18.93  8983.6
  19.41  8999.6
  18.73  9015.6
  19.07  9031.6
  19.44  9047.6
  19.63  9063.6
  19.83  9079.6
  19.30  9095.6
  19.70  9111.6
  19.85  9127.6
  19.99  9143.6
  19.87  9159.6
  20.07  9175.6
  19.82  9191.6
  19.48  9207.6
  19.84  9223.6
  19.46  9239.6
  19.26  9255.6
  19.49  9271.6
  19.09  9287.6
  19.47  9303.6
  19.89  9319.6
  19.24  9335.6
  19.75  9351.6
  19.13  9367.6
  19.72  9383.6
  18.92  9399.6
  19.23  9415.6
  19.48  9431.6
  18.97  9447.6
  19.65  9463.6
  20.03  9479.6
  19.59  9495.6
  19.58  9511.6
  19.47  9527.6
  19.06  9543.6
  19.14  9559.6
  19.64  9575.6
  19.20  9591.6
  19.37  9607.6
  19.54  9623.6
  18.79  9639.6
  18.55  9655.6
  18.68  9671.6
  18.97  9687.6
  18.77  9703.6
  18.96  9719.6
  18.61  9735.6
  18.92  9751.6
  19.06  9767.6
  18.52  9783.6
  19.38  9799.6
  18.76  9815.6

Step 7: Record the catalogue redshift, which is 0.00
